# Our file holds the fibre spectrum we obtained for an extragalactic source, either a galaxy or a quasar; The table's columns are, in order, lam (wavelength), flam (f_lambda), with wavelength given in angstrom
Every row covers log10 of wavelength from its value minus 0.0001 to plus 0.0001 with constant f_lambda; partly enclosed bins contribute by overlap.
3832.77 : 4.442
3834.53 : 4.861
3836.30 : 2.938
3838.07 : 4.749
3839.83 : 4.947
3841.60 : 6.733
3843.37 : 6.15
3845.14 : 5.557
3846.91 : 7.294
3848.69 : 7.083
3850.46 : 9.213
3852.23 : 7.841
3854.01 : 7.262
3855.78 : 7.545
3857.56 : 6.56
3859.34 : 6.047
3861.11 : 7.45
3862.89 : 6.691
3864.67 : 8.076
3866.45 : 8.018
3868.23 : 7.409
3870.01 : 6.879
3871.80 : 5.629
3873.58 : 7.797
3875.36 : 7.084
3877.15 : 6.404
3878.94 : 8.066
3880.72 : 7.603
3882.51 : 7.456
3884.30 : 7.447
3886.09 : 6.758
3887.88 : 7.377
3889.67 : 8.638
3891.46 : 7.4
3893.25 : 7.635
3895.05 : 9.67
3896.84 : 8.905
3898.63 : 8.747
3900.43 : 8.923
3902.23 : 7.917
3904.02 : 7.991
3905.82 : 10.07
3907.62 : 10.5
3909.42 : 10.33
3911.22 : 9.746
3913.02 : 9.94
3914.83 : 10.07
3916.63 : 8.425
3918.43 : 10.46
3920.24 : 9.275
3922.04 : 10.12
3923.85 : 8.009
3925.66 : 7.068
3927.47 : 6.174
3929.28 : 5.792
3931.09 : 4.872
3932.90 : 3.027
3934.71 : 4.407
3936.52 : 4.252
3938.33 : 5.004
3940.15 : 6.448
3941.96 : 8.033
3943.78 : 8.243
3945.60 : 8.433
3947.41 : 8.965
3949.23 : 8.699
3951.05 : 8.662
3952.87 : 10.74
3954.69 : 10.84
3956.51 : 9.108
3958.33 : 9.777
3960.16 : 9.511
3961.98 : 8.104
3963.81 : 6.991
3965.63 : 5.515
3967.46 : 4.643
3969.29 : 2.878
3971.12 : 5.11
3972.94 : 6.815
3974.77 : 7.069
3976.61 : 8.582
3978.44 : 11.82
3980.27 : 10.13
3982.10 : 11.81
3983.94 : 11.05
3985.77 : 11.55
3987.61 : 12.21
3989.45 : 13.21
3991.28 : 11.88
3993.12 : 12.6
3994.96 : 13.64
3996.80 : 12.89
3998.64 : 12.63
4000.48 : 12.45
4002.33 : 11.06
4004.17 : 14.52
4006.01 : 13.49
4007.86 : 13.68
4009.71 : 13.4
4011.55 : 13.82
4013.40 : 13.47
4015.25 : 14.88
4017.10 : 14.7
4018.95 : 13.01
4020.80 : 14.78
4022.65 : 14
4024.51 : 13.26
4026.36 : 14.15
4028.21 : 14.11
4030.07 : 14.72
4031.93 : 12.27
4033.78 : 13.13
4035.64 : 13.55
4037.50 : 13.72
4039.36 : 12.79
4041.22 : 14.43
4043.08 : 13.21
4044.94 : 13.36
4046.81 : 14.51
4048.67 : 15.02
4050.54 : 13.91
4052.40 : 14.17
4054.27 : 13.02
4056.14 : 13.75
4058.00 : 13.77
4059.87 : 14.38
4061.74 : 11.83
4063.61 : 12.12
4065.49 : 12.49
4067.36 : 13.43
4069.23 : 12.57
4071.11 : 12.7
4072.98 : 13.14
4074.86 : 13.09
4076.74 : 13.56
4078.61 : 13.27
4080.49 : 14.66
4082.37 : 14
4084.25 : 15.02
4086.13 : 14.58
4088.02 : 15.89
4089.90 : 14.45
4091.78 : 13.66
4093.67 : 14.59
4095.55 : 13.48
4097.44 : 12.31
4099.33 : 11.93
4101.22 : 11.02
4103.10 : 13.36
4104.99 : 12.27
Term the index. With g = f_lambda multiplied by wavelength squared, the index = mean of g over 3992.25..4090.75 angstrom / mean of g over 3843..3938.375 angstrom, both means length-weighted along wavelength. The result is 1.93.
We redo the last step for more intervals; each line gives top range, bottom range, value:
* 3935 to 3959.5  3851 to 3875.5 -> 1.19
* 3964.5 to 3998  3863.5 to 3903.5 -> 1.32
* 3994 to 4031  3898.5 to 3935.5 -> 1.75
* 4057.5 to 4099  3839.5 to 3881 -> 2.14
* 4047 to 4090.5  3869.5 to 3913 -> 1.83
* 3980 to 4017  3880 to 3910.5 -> 1.60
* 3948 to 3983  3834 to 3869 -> 1.32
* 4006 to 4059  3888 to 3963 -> 1.76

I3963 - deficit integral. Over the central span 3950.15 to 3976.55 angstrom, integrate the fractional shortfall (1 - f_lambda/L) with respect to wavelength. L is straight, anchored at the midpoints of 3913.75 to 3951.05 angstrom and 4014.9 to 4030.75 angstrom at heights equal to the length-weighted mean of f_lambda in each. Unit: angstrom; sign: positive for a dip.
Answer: 5.35 angstrom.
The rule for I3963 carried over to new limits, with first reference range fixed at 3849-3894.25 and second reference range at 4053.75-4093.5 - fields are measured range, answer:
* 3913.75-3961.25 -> 7.8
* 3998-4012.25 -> -2.0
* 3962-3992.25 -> 5.3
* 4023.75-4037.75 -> -1.5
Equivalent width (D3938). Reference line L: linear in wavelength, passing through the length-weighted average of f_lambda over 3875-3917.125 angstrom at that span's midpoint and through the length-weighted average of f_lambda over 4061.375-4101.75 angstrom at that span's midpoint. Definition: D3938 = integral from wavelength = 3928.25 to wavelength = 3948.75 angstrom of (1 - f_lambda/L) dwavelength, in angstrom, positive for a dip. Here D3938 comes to 7.3 angstrom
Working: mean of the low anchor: 8.48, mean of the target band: 6.19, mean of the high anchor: 13.4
